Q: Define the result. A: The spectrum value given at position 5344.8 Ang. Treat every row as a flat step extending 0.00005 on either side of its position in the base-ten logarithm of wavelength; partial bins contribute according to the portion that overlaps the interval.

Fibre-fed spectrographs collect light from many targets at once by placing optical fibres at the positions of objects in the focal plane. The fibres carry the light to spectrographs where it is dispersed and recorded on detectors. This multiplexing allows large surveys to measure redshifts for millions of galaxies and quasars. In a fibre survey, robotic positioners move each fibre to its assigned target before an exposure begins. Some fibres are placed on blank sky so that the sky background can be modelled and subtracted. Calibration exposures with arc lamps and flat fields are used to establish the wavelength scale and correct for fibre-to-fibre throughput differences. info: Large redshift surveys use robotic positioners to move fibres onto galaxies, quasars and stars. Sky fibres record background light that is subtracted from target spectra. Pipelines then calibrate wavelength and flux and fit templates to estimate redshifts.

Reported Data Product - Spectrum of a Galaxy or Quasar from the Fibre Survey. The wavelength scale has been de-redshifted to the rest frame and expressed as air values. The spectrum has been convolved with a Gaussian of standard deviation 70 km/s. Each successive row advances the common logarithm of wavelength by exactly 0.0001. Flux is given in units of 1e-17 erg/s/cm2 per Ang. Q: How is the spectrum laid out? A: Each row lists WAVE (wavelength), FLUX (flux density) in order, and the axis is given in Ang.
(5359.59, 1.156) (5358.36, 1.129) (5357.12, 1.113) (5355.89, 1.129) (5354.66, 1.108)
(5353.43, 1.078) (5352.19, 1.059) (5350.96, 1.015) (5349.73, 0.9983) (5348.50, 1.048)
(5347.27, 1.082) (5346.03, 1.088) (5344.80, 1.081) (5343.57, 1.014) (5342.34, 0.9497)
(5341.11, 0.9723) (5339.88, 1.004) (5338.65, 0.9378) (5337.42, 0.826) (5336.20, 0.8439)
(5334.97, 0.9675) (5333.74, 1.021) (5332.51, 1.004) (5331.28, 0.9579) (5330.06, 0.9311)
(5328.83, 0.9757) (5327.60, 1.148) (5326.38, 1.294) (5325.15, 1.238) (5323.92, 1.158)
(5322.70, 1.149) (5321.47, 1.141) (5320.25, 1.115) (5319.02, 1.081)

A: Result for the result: 1.081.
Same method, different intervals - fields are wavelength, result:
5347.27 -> 1.082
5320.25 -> 1.115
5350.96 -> 1.015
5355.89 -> 1.129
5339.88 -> 1.004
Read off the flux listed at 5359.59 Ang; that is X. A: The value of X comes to 1.156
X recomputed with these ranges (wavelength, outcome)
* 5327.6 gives 1.148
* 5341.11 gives 0.9723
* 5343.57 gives 1.014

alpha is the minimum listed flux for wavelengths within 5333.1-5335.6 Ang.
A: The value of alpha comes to 0.9675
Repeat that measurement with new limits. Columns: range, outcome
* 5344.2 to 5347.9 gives 1.081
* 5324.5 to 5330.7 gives 0.9311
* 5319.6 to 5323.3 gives 1.115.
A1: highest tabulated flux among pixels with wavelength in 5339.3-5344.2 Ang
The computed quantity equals 1.014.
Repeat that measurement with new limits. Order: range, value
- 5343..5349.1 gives 1.088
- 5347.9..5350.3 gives 1.048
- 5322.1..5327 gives 1.294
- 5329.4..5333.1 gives 1.004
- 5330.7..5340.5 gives 1.021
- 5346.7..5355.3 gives 1.108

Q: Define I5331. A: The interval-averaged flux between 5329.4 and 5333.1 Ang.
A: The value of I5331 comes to 0.965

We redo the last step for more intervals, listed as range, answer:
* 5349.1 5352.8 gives 1.03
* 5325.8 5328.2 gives 1.22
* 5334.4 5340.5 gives 0.916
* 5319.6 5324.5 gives 1.14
